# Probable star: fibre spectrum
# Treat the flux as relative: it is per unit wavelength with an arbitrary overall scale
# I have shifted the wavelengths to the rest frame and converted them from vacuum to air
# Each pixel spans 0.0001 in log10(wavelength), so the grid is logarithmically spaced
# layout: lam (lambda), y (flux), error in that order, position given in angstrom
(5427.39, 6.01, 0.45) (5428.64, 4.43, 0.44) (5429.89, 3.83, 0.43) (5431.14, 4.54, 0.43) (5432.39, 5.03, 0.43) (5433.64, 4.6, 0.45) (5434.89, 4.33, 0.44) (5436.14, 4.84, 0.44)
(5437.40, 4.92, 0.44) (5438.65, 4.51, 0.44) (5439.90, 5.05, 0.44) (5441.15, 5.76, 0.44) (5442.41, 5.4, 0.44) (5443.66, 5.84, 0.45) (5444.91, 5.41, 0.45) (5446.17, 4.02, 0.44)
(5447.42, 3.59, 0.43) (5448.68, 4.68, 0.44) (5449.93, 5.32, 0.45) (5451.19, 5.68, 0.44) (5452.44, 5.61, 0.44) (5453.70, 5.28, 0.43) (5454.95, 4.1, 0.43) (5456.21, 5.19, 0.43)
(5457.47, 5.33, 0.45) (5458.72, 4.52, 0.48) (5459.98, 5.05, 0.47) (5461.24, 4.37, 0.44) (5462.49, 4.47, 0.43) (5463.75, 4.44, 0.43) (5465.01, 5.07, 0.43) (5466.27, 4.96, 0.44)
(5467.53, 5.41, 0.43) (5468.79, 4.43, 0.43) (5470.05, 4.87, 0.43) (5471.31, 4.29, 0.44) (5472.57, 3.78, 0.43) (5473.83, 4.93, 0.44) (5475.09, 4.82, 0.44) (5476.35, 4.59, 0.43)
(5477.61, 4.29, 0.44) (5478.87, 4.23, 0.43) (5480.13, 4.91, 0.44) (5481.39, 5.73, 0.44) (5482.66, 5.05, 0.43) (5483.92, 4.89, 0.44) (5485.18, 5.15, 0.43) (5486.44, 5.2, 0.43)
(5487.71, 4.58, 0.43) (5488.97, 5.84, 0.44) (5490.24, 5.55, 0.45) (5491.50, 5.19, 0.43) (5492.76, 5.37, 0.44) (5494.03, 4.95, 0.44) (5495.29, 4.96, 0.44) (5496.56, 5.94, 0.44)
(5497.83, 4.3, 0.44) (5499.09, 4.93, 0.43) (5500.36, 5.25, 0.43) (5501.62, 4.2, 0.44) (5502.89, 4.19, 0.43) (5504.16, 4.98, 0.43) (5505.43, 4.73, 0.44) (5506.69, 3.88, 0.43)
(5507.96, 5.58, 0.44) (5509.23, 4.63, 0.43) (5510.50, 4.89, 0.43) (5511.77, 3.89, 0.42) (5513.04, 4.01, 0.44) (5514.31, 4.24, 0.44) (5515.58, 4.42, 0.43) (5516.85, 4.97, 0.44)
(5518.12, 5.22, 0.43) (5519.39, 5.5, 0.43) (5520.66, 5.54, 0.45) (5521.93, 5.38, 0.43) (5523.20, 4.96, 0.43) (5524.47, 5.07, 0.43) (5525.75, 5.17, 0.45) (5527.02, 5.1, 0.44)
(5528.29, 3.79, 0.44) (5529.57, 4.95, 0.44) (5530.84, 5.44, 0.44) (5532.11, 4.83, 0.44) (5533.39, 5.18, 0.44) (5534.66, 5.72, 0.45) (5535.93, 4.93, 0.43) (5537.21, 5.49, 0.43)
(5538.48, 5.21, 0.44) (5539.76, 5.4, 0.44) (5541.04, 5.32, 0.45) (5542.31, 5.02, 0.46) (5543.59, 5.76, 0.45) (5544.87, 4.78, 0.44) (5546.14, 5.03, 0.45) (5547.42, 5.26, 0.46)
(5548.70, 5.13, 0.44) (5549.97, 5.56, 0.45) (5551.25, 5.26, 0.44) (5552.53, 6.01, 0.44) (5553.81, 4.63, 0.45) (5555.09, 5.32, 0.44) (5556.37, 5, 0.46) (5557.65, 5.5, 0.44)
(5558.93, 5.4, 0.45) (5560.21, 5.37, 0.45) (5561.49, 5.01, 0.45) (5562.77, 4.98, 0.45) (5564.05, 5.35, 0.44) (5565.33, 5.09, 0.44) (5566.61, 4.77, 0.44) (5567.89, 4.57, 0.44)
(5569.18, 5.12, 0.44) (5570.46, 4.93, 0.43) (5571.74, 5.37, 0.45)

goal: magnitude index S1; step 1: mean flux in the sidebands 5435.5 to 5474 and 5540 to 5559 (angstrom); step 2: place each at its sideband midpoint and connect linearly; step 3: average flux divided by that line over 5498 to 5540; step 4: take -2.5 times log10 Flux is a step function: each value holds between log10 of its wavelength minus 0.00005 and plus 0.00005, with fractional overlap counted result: 0.05 mag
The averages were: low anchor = 4.87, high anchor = 5.26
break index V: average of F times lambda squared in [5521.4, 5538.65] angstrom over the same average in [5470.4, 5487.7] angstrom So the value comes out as 1.09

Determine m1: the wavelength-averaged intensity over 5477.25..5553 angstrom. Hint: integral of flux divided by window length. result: 5.02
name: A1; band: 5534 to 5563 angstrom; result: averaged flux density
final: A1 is 5.27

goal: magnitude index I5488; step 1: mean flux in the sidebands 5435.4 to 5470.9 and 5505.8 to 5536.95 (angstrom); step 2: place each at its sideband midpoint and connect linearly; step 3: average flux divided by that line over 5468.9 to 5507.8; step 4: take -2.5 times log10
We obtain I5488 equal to 0.01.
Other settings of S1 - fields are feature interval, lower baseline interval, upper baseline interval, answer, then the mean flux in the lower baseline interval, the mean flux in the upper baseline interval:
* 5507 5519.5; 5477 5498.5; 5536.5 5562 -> 0.10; 5.07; 5.27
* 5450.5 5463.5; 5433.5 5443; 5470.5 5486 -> -0.02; 4.94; 4.73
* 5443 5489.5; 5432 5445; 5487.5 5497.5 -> 0.07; 5.05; 5.3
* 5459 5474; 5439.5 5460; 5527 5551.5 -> 0.09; 5.05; 5.16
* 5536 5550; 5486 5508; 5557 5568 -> -0.03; 4.96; 5.14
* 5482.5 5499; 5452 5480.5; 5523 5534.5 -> -0.07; 4.73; 4.97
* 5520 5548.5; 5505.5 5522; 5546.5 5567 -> -0.04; 4.76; 5.23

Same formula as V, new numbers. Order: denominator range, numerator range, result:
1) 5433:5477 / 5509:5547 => 1.06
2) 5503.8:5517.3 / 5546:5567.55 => 1.16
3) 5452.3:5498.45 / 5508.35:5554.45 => 1.05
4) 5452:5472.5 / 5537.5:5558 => 1.13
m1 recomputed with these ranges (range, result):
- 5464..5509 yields 4.88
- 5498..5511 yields 4.71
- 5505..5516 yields 4.47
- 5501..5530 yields 4.75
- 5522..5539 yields 5.08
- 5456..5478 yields 4.71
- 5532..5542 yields 5.27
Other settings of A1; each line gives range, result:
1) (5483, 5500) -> 5.14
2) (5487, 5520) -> 4.85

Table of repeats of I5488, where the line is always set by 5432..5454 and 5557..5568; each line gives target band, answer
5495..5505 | 0.05 mag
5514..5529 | 0.03 mag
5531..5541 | -0.03 mag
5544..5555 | -0.02 mag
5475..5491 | 0.01 mag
